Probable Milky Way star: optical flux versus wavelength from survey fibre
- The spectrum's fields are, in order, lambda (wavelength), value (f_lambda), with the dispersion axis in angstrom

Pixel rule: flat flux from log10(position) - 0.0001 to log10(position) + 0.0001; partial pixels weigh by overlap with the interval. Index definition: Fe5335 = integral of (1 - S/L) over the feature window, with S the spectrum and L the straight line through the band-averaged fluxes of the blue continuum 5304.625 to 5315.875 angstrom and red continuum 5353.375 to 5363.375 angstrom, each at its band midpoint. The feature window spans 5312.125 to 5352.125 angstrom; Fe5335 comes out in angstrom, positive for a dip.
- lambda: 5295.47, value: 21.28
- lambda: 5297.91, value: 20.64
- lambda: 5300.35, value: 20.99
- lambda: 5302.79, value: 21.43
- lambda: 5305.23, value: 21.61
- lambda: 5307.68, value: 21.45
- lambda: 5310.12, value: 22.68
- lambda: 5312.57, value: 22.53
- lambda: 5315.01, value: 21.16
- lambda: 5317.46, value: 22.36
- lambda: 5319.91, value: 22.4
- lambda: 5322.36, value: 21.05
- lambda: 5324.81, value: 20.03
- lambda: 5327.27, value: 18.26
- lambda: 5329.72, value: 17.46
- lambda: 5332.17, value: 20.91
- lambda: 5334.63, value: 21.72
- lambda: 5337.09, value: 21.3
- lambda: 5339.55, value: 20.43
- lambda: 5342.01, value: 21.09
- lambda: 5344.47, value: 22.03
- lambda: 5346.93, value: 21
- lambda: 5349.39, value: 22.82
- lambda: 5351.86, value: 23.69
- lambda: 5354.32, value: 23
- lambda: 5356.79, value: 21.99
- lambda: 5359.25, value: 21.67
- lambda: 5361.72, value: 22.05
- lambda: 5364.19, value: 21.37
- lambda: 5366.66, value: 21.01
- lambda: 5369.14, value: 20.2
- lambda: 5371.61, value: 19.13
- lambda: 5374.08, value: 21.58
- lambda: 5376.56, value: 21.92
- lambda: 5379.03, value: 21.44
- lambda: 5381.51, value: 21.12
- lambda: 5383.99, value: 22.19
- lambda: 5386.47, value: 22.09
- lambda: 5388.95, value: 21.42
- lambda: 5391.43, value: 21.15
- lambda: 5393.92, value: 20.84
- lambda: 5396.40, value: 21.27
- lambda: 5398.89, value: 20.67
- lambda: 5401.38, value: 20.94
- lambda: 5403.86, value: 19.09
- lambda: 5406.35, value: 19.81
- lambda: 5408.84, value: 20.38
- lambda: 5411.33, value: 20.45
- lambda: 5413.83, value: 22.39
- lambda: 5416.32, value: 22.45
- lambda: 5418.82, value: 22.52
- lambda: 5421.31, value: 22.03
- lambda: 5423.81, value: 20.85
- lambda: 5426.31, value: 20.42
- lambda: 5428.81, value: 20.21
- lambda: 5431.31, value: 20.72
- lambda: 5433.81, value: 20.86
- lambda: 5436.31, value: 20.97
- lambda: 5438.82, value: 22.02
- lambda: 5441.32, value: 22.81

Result 1.7 angstrom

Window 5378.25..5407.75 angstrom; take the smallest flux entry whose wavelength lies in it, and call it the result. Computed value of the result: 19.09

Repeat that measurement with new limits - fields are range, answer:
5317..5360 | 17.46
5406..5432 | 19.81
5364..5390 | 19.13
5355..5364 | 21.67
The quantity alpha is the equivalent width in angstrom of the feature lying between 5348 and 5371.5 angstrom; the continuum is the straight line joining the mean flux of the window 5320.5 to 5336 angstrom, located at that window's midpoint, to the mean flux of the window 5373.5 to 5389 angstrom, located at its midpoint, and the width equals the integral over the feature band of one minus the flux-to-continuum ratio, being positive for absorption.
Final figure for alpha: -0.92 angstrom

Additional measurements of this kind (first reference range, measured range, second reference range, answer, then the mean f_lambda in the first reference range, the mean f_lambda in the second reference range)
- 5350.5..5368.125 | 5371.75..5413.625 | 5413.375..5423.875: 2.1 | 22.1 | 22.2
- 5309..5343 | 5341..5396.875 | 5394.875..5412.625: -2.5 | 20.9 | 20.4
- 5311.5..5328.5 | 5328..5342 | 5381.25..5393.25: 0.6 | 21.1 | 21.6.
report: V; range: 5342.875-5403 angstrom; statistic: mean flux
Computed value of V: 21.5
